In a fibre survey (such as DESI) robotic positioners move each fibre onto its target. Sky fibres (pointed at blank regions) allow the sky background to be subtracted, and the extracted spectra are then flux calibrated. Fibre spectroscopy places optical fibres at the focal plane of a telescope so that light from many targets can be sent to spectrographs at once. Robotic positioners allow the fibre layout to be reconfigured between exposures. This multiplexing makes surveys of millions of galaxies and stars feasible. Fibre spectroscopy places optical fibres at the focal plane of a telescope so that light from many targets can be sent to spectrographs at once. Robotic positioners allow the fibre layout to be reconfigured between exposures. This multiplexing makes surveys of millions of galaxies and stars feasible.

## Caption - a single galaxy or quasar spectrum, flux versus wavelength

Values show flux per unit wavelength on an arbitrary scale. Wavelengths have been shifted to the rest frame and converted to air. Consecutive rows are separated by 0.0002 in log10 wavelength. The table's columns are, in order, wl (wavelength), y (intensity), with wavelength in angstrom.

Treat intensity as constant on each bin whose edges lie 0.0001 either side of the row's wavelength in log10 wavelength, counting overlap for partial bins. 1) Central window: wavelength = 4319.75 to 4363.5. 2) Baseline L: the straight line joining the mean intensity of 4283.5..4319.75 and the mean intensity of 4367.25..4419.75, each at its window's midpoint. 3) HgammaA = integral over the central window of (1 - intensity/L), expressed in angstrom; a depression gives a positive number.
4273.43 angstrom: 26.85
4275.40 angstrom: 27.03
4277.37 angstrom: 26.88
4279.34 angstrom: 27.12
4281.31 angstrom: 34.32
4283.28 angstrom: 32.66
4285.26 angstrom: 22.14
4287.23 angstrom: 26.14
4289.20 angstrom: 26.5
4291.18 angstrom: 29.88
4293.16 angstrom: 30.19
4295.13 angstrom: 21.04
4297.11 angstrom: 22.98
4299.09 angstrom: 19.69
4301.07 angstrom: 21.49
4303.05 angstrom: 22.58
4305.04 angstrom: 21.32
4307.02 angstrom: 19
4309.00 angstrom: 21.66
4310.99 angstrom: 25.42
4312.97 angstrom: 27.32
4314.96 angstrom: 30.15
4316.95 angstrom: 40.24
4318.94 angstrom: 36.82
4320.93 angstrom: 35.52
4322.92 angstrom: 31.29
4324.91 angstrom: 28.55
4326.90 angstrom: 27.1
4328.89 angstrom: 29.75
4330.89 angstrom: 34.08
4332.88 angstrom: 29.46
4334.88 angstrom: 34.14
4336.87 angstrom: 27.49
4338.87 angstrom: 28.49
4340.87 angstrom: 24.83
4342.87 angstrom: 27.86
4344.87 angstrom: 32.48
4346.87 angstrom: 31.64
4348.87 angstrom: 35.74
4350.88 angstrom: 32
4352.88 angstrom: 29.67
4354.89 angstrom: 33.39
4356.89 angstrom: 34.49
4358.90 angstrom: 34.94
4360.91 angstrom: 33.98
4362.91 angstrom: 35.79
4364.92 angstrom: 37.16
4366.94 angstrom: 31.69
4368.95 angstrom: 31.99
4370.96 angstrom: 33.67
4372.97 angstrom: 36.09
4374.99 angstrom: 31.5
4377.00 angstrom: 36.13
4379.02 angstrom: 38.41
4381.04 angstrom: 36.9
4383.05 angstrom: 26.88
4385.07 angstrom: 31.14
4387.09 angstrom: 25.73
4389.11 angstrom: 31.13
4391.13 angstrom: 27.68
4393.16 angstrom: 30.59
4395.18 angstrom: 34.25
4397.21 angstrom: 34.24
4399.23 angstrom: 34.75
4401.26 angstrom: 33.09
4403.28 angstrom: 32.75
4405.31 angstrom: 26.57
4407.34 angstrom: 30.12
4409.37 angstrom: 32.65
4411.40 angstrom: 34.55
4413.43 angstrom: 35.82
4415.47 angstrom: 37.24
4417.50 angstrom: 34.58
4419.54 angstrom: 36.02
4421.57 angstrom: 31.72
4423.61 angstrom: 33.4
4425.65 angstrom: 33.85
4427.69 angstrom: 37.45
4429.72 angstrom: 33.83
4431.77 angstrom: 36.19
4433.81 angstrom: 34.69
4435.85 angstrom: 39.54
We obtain -3.9 angstrom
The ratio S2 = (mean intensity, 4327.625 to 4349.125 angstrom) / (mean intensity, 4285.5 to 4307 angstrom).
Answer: 1.27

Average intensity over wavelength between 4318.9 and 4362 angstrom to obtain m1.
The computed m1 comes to 31.4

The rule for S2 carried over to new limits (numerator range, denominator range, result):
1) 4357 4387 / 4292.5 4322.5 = 1.28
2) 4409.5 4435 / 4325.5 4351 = 1.15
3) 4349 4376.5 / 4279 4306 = 1.32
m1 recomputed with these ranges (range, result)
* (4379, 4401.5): 31.8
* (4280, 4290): 28.4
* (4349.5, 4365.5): 33.9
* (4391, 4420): 33.1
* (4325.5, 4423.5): 32.3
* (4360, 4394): 32.7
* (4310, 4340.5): 30.9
